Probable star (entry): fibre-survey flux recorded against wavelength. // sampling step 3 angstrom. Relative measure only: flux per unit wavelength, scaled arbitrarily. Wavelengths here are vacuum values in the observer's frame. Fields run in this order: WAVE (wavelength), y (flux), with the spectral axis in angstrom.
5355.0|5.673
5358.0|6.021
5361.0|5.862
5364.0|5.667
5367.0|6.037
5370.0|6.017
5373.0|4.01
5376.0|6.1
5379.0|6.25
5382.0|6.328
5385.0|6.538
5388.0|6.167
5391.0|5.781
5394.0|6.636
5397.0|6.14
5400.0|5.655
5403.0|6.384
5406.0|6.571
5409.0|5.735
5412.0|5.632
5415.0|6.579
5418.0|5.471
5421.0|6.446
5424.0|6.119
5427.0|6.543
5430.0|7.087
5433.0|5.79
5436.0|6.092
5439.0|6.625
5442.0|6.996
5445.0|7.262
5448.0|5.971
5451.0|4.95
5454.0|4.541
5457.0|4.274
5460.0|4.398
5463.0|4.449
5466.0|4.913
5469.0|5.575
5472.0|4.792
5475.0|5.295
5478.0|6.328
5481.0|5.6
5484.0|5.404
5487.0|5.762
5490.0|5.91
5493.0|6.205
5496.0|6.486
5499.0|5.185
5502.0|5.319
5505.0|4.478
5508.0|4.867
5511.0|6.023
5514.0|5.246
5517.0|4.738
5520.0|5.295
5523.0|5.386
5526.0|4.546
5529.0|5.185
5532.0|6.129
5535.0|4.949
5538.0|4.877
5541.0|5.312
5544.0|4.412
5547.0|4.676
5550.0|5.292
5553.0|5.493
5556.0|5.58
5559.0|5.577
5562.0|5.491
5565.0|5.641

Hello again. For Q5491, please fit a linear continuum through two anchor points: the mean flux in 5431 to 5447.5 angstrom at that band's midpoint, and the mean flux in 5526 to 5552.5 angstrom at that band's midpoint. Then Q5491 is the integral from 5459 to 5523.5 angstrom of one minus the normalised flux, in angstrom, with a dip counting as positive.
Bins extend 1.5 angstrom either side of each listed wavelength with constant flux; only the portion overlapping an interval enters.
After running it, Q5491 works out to 4.6 angstrom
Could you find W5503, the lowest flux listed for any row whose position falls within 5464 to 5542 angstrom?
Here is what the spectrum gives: 4.478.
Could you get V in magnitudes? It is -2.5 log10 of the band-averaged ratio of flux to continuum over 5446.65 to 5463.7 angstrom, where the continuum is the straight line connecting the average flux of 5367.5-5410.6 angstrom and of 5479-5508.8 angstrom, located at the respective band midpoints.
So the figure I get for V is 0.20 mag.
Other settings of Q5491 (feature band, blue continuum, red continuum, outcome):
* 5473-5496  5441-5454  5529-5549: -0.61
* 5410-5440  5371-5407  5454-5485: -3.33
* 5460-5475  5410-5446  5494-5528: 2.35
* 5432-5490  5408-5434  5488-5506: 3.50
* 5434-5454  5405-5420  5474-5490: -1.03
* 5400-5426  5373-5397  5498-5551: -0.84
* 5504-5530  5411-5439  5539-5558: 1.52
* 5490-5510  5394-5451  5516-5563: 0.28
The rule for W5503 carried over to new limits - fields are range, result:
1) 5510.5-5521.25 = 4.738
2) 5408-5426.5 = 5.471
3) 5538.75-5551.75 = 4.412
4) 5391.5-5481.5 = 4.274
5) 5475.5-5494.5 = 5.404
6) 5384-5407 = 5.655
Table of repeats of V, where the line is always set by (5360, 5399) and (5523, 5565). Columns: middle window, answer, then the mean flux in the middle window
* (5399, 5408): -0.06 mag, 6.21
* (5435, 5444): -0.17 mag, 6.64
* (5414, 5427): -0.07 mag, 6.18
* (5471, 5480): 0.00 mag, 5.52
